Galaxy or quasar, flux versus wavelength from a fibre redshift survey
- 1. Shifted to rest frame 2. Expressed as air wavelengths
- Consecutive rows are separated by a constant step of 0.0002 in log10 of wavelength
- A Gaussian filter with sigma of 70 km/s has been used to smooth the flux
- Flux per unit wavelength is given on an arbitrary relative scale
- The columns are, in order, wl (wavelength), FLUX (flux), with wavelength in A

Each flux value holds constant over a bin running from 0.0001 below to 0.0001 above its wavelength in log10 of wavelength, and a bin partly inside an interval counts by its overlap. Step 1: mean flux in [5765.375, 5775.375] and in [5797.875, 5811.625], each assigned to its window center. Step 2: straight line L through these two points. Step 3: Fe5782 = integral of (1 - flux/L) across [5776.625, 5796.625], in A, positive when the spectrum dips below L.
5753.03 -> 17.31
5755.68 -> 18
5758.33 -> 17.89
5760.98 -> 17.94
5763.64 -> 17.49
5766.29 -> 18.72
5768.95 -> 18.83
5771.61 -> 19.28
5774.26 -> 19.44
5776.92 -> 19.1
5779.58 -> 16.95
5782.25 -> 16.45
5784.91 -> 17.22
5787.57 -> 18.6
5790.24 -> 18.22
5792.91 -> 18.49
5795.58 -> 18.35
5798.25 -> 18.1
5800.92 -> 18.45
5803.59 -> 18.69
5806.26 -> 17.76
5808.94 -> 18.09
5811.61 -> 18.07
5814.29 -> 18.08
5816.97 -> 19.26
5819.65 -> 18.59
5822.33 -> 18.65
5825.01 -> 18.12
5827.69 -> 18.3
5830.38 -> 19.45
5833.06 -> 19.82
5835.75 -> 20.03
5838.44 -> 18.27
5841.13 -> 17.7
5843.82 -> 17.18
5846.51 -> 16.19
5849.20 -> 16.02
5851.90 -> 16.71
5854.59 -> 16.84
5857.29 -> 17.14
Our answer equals 0.9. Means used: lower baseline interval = 19.1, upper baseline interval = 18.2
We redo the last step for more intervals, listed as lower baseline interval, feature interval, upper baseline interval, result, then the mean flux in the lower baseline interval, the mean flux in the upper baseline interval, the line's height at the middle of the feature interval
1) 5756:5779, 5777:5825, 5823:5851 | 0.4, 18.5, 18.1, 18.3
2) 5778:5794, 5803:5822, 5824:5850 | -0.5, 17.7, 18.2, 17.9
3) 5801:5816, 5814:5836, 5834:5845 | -0.8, 18.2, 18.4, 18.3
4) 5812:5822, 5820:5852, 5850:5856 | -0.9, 18.6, 16.7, 17.6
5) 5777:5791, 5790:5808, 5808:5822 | -0.3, 17.6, 18.4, 18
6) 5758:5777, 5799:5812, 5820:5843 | 0.3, 18.6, 18.7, 18.7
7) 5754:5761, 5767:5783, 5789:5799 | -0.3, 17.9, 18.3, 18.1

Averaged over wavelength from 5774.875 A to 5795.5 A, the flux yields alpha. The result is 17.9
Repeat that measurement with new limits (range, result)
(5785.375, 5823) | 18.4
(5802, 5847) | 18.4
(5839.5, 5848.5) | 17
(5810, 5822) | 18.5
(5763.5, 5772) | 18.7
